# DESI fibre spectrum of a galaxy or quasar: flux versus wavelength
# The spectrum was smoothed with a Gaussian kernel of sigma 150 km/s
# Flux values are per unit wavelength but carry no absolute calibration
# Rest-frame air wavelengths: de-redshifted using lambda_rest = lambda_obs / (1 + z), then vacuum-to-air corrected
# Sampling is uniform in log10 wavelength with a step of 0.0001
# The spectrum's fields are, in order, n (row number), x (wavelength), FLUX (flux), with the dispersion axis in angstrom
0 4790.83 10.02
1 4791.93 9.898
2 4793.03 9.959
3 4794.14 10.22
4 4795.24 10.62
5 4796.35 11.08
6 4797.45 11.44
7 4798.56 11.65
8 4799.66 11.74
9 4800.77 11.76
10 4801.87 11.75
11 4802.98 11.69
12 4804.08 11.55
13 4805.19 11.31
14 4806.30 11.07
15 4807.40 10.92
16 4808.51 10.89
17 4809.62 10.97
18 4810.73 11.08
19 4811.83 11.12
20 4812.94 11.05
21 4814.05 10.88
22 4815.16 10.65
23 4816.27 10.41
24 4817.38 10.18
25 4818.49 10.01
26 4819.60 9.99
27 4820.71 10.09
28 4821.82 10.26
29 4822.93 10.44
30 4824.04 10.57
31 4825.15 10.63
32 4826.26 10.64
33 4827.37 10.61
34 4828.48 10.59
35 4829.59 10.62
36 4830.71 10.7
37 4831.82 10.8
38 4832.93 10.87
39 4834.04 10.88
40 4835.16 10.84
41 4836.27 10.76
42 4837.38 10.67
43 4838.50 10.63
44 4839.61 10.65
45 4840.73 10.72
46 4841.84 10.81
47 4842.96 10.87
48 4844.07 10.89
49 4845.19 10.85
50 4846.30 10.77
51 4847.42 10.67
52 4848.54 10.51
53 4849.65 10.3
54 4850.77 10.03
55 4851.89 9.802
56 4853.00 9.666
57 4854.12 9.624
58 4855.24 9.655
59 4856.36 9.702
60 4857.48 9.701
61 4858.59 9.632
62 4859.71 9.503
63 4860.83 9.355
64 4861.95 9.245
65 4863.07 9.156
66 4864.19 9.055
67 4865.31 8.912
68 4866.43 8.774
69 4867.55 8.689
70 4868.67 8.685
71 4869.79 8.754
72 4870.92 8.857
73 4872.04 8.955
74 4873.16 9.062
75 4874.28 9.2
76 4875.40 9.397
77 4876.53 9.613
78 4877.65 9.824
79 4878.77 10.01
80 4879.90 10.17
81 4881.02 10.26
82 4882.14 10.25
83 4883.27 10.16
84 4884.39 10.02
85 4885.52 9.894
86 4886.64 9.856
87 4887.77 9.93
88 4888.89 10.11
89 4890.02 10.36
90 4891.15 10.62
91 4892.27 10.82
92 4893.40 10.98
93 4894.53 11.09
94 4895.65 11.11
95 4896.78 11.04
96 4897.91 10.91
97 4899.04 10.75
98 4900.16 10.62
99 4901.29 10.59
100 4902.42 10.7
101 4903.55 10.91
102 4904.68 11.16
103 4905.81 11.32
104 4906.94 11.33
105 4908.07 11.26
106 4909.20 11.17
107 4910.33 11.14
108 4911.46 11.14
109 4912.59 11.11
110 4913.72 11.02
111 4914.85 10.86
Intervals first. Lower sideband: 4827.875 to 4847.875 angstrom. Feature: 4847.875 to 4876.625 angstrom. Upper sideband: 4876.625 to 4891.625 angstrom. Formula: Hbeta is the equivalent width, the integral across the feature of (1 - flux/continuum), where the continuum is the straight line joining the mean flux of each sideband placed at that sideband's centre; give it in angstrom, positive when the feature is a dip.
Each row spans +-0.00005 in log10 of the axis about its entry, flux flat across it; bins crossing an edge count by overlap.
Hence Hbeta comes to 2.8 angstrom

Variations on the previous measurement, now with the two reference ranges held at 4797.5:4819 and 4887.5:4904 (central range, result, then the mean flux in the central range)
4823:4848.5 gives 0.6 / 10.7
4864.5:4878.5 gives 2.3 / 9.08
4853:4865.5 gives 1.7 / 9.44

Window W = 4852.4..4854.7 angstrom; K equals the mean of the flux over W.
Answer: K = 9.66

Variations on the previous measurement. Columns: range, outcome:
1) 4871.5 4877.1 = 9.25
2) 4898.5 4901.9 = 10.7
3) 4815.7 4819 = 10.2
